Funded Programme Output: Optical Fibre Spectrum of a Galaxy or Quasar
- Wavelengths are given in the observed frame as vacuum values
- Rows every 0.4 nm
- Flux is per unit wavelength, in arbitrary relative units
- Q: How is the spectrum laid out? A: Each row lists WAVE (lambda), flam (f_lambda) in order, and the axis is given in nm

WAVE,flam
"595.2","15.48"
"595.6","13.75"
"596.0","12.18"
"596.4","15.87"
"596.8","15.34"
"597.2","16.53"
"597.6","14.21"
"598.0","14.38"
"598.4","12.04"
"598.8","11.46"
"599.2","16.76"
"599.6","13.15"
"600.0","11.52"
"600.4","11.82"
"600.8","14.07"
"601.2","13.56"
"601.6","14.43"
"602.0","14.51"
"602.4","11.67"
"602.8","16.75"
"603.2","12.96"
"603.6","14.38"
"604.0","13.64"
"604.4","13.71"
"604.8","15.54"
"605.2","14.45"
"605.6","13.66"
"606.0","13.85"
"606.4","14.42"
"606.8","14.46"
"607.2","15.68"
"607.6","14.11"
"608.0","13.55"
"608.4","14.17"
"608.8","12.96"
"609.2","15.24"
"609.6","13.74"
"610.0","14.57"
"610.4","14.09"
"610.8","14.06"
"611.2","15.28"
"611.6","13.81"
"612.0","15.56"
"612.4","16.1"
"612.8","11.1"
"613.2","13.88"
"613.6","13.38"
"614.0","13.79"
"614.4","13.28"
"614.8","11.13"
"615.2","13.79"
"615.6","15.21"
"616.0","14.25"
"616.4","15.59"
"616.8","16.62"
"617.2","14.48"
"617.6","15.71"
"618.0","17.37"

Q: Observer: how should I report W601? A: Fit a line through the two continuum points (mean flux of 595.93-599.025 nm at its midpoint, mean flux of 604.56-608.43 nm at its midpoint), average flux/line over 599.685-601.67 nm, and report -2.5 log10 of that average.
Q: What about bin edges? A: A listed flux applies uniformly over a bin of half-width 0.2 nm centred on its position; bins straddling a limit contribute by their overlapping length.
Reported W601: 0.10 mag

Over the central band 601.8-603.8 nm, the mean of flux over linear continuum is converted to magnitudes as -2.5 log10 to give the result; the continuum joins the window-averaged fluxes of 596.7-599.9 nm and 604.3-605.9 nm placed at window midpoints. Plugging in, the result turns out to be 0.017 mag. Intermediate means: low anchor 14.1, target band 14.1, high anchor 14.3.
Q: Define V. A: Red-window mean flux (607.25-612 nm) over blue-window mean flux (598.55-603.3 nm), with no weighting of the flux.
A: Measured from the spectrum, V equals 1.05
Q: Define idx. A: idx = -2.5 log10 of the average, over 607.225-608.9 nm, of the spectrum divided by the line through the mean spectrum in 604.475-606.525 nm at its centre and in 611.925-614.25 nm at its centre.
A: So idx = 0.02 mag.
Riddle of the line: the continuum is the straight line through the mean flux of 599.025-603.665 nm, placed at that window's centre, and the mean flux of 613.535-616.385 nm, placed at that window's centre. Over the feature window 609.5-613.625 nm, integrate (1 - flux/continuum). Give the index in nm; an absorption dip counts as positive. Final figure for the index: -0.14 nm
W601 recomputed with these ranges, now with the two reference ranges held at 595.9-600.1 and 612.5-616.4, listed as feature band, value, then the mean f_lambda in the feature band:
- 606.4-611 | -0.043 mag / 14.2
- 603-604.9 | -0.009 mag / 14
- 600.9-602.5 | 0.018 mag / 13.7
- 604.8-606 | -0.036 mag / 14.3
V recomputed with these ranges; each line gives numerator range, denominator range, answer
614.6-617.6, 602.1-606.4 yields 1.03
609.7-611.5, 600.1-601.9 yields 1.07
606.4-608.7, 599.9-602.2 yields 1.07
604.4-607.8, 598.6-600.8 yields 1.11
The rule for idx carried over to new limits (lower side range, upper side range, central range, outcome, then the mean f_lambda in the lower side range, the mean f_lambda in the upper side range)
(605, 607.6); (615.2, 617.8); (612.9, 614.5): 0.12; 14.4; 15.2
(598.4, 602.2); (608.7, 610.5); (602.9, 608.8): -0.02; 13.4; 14.2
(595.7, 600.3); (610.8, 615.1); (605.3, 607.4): -0.05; 13.9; 13.7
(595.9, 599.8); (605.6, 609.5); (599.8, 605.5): 0.03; 14.2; 14.2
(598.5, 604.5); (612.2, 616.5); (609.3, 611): -0.04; 13.6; 13.7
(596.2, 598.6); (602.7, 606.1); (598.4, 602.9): 0.08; 14.7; 14.3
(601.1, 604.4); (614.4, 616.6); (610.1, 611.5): -0.04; 14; 13.9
